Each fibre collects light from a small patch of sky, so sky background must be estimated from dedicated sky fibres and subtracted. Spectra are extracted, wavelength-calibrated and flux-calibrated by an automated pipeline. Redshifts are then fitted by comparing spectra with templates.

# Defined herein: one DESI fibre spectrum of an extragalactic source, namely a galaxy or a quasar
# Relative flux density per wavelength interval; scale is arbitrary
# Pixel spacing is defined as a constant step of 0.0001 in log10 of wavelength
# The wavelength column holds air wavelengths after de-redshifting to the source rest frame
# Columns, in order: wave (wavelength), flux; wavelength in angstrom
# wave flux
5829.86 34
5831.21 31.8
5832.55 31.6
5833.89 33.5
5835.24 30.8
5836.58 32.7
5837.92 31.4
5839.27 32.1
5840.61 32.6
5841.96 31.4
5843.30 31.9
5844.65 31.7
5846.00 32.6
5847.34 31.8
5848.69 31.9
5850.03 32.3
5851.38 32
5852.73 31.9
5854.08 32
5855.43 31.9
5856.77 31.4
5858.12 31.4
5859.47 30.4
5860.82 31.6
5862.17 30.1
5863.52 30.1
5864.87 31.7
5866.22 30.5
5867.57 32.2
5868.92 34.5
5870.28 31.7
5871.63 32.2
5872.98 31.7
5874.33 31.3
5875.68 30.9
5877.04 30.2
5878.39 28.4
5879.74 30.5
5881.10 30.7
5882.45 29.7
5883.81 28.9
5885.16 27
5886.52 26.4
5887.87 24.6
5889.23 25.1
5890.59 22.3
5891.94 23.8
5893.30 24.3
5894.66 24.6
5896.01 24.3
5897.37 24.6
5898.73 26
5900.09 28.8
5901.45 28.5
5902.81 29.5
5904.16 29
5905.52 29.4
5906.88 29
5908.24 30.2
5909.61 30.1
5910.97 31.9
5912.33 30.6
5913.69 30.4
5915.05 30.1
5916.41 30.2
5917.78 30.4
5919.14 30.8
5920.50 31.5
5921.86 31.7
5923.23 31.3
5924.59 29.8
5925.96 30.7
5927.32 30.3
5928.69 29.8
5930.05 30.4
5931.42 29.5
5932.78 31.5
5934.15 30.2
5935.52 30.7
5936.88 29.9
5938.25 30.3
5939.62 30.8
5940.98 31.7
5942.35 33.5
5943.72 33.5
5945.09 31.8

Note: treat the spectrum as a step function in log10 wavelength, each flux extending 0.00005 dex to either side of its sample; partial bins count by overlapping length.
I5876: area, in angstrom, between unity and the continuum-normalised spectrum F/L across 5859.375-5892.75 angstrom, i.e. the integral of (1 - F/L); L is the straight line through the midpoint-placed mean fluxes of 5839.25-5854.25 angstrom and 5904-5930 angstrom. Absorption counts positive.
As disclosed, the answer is 2.1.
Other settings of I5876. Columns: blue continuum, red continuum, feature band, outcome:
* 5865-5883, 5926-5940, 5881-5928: 3.48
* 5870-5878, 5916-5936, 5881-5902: 3.34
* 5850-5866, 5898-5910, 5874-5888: 0.48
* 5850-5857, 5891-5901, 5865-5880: -1.25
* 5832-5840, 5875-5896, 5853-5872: -1.41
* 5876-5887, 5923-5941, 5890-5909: 1.80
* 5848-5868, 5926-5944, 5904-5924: 0.35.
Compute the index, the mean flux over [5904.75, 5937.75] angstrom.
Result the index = 30.4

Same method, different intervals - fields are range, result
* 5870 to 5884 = 30.6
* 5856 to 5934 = 29.5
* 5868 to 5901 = 28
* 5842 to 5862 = 31.7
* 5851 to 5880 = 31.3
